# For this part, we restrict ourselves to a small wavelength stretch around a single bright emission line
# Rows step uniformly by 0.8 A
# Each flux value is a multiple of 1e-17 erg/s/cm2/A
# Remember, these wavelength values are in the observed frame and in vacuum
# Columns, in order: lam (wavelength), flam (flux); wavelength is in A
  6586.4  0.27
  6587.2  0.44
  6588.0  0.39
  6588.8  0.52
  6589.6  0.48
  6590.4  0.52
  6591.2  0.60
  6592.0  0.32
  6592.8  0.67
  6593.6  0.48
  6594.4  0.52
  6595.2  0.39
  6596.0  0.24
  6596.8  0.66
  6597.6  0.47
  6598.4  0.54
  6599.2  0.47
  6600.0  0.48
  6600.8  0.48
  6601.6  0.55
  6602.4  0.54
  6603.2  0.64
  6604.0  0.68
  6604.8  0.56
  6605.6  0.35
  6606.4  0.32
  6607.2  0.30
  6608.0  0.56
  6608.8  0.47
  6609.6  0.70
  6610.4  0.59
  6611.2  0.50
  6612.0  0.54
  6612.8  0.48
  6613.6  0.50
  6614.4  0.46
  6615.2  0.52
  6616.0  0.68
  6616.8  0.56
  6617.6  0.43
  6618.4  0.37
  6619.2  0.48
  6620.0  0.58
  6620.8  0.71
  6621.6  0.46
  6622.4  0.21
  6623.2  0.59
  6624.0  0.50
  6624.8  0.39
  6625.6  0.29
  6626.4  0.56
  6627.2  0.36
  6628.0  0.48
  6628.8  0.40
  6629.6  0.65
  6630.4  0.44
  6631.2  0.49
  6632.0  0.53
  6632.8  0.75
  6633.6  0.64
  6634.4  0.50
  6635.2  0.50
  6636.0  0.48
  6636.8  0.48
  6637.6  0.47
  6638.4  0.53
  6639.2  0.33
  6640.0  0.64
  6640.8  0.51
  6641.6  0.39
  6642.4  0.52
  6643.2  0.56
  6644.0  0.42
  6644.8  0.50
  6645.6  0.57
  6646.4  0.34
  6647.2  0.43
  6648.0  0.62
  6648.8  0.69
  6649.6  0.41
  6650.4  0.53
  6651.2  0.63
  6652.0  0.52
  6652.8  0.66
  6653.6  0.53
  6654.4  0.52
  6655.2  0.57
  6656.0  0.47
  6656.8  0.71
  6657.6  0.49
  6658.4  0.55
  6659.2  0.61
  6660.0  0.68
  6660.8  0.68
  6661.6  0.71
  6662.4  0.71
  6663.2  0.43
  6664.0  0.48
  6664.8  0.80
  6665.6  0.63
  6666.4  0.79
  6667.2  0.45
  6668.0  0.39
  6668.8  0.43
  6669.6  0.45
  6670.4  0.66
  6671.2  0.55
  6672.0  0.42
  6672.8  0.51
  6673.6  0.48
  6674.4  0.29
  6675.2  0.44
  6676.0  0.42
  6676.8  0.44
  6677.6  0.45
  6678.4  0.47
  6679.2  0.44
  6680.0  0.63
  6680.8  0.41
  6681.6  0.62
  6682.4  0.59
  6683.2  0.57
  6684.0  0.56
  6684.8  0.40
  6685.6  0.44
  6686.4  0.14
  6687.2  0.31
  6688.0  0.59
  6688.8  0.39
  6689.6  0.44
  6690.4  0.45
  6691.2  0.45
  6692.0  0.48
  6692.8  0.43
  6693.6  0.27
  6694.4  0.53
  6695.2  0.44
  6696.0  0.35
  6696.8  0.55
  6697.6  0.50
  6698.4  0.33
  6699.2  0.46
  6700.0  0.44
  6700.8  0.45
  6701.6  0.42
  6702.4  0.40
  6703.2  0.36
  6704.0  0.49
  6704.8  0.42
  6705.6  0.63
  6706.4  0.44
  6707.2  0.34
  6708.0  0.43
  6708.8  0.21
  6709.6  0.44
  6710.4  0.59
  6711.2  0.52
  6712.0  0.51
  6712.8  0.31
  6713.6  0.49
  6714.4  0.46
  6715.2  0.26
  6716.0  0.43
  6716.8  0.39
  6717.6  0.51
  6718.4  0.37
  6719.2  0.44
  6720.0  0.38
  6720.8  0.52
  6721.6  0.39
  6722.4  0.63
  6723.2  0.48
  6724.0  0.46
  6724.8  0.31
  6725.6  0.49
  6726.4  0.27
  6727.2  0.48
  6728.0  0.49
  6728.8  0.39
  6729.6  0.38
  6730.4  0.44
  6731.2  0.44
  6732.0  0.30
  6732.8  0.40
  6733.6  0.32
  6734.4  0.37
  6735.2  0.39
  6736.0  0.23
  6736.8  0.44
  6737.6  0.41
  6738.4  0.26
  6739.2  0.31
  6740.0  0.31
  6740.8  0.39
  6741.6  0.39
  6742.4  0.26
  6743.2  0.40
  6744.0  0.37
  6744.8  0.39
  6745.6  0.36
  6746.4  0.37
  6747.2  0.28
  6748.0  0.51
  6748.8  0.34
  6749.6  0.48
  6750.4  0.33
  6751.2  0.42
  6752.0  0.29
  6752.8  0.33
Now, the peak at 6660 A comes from C III]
